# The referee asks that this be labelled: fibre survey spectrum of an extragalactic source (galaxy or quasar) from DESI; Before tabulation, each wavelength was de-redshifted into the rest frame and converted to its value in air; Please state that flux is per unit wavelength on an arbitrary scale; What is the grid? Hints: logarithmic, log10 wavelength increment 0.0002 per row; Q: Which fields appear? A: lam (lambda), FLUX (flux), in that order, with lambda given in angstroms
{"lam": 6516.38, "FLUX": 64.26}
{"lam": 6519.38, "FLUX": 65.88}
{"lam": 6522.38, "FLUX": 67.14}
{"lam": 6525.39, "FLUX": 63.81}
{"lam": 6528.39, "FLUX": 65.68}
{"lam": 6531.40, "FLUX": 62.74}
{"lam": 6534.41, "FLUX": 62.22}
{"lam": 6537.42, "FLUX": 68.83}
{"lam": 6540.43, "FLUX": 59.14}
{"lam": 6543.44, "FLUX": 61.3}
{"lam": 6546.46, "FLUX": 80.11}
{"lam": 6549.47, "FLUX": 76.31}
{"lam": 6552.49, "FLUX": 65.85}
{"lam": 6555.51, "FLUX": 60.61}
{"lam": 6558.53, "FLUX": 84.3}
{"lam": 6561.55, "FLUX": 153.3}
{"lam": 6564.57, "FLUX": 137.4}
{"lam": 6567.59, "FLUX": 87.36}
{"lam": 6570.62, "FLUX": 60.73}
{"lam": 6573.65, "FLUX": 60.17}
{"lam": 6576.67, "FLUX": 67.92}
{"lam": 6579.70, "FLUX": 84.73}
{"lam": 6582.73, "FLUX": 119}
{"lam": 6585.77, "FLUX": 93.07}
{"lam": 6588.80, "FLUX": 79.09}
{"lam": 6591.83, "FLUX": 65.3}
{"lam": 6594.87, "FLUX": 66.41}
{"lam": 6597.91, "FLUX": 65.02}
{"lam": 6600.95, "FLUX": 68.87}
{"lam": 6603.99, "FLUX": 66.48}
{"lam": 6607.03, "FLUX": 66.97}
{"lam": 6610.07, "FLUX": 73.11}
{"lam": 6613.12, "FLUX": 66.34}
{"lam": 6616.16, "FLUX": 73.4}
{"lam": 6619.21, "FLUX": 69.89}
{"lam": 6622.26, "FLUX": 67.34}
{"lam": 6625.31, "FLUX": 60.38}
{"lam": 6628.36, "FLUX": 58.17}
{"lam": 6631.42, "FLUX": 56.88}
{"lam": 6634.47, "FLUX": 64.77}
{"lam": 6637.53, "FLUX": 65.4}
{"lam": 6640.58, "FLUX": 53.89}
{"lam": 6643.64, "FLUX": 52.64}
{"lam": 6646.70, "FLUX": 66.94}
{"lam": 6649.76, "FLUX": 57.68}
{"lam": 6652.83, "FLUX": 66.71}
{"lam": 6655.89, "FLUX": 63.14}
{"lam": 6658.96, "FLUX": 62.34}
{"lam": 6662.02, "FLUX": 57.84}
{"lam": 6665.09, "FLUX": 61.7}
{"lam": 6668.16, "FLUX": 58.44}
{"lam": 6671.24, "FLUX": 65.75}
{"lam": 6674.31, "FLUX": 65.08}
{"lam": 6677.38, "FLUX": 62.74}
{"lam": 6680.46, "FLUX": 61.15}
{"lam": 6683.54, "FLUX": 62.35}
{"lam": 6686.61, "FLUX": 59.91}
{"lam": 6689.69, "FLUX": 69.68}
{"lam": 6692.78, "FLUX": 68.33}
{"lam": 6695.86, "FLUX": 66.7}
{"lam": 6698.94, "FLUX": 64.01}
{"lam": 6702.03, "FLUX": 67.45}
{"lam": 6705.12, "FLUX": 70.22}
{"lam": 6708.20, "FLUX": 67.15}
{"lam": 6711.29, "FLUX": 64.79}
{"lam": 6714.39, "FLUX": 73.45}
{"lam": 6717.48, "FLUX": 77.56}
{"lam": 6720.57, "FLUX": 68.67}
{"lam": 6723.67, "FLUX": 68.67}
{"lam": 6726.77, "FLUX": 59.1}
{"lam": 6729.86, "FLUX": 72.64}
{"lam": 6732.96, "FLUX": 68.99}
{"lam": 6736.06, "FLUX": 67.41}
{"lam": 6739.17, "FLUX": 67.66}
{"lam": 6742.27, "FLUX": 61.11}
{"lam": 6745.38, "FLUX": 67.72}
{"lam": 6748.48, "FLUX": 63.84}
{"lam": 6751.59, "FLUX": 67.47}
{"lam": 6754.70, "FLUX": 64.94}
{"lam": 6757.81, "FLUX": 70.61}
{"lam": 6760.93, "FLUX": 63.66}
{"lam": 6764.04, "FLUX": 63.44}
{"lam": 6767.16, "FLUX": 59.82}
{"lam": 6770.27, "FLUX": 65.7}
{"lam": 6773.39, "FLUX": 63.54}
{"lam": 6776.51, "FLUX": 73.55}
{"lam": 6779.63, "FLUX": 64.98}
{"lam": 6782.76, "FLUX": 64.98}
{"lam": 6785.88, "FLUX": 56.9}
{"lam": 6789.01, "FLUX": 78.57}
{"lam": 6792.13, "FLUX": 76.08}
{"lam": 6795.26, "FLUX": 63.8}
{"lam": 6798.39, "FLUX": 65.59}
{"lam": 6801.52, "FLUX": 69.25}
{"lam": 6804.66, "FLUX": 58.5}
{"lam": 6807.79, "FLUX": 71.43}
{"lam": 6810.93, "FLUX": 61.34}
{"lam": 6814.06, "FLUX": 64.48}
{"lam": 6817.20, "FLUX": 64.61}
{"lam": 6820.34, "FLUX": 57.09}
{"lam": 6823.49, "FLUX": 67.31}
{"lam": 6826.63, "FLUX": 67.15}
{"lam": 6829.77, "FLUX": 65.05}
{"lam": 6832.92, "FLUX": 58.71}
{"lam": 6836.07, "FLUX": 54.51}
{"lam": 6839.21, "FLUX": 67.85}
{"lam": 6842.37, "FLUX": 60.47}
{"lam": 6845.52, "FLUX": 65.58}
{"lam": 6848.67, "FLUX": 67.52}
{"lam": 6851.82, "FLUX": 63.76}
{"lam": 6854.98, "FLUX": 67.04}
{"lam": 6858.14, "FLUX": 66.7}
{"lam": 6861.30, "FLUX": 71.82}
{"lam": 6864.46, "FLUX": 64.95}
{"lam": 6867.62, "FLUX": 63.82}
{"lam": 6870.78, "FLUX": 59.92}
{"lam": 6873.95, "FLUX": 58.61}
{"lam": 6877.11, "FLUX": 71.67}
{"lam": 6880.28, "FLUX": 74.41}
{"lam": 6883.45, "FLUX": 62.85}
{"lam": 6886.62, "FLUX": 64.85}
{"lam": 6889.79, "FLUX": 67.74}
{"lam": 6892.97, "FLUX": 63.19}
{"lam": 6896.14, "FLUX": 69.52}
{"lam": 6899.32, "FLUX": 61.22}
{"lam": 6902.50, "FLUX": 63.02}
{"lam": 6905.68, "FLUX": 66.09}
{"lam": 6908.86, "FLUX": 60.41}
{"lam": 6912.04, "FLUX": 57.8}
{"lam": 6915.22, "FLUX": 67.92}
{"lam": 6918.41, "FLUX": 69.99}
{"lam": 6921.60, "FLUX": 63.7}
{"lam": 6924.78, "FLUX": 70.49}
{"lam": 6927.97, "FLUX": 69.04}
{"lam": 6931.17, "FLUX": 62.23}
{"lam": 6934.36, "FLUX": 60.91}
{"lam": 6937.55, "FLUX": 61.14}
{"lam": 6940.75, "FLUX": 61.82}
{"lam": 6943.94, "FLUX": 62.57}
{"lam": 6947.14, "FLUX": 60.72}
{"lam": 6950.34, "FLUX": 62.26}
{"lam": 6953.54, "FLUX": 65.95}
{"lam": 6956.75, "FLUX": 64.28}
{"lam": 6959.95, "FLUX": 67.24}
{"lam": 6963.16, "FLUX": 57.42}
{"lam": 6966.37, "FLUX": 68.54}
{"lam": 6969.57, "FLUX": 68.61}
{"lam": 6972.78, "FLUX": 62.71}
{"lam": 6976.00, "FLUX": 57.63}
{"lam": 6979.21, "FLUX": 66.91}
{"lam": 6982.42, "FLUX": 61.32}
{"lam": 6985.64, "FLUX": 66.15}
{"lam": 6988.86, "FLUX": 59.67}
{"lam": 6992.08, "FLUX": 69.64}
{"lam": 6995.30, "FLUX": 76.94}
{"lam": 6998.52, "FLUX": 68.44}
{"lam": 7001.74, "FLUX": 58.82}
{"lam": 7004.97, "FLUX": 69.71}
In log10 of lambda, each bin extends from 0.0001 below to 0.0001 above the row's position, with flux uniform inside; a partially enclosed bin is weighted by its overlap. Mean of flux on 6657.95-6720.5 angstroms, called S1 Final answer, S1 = 65.5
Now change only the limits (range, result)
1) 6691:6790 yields 66.9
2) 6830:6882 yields 64.8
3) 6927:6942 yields 62.8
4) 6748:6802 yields 66.5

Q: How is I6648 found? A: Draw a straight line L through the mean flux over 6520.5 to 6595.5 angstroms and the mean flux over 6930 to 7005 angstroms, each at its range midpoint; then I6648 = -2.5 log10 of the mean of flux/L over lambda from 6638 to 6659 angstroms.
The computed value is 0.23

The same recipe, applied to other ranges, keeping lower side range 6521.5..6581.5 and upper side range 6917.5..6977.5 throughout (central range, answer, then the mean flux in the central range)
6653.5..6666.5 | 0.19 mag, 61.6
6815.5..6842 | 0.09 mag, 62.7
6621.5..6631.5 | 0.22 mag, 60.7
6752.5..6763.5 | 0.06 mag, 66.2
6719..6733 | 0.06 mag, 67.5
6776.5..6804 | 0.02 mag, 67.6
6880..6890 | -0.01 mag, 66.5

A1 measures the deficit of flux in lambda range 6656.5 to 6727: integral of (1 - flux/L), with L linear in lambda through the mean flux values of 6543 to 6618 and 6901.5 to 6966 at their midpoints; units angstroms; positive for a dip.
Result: 8.6 angstroms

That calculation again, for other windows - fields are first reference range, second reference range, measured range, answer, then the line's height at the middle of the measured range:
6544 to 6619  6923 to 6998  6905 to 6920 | 0.5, 66.5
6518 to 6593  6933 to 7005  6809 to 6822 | 1.4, 69.4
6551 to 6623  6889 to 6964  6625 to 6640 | 3.2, 77.3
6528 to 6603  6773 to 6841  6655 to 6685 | 4.4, 72.7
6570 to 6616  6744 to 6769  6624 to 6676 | 7.1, 70.8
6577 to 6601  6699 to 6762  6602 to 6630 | 3.9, 77.8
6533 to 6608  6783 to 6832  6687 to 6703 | 1.1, 71.8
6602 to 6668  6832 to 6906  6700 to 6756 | -3.3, 64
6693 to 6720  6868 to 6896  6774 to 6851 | 2.0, 66.9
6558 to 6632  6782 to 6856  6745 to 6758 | 0.5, 68.9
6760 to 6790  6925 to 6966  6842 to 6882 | -1.1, 64.3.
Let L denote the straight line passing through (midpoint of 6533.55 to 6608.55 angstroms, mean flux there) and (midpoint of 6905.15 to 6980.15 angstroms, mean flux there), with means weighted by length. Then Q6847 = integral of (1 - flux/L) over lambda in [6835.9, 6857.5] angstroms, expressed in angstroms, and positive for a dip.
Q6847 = 1.0 angstroms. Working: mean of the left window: 78.6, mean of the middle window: 64.6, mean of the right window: 64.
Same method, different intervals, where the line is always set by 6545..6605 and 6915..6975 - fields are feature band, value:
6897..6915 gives 1.0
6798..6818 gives 1.7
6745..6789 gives 4.5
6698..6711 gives 1.5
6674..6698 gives 3.9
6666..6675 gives 1.7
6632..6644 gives 3.0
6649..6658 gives 1.8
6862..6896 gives 1.0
